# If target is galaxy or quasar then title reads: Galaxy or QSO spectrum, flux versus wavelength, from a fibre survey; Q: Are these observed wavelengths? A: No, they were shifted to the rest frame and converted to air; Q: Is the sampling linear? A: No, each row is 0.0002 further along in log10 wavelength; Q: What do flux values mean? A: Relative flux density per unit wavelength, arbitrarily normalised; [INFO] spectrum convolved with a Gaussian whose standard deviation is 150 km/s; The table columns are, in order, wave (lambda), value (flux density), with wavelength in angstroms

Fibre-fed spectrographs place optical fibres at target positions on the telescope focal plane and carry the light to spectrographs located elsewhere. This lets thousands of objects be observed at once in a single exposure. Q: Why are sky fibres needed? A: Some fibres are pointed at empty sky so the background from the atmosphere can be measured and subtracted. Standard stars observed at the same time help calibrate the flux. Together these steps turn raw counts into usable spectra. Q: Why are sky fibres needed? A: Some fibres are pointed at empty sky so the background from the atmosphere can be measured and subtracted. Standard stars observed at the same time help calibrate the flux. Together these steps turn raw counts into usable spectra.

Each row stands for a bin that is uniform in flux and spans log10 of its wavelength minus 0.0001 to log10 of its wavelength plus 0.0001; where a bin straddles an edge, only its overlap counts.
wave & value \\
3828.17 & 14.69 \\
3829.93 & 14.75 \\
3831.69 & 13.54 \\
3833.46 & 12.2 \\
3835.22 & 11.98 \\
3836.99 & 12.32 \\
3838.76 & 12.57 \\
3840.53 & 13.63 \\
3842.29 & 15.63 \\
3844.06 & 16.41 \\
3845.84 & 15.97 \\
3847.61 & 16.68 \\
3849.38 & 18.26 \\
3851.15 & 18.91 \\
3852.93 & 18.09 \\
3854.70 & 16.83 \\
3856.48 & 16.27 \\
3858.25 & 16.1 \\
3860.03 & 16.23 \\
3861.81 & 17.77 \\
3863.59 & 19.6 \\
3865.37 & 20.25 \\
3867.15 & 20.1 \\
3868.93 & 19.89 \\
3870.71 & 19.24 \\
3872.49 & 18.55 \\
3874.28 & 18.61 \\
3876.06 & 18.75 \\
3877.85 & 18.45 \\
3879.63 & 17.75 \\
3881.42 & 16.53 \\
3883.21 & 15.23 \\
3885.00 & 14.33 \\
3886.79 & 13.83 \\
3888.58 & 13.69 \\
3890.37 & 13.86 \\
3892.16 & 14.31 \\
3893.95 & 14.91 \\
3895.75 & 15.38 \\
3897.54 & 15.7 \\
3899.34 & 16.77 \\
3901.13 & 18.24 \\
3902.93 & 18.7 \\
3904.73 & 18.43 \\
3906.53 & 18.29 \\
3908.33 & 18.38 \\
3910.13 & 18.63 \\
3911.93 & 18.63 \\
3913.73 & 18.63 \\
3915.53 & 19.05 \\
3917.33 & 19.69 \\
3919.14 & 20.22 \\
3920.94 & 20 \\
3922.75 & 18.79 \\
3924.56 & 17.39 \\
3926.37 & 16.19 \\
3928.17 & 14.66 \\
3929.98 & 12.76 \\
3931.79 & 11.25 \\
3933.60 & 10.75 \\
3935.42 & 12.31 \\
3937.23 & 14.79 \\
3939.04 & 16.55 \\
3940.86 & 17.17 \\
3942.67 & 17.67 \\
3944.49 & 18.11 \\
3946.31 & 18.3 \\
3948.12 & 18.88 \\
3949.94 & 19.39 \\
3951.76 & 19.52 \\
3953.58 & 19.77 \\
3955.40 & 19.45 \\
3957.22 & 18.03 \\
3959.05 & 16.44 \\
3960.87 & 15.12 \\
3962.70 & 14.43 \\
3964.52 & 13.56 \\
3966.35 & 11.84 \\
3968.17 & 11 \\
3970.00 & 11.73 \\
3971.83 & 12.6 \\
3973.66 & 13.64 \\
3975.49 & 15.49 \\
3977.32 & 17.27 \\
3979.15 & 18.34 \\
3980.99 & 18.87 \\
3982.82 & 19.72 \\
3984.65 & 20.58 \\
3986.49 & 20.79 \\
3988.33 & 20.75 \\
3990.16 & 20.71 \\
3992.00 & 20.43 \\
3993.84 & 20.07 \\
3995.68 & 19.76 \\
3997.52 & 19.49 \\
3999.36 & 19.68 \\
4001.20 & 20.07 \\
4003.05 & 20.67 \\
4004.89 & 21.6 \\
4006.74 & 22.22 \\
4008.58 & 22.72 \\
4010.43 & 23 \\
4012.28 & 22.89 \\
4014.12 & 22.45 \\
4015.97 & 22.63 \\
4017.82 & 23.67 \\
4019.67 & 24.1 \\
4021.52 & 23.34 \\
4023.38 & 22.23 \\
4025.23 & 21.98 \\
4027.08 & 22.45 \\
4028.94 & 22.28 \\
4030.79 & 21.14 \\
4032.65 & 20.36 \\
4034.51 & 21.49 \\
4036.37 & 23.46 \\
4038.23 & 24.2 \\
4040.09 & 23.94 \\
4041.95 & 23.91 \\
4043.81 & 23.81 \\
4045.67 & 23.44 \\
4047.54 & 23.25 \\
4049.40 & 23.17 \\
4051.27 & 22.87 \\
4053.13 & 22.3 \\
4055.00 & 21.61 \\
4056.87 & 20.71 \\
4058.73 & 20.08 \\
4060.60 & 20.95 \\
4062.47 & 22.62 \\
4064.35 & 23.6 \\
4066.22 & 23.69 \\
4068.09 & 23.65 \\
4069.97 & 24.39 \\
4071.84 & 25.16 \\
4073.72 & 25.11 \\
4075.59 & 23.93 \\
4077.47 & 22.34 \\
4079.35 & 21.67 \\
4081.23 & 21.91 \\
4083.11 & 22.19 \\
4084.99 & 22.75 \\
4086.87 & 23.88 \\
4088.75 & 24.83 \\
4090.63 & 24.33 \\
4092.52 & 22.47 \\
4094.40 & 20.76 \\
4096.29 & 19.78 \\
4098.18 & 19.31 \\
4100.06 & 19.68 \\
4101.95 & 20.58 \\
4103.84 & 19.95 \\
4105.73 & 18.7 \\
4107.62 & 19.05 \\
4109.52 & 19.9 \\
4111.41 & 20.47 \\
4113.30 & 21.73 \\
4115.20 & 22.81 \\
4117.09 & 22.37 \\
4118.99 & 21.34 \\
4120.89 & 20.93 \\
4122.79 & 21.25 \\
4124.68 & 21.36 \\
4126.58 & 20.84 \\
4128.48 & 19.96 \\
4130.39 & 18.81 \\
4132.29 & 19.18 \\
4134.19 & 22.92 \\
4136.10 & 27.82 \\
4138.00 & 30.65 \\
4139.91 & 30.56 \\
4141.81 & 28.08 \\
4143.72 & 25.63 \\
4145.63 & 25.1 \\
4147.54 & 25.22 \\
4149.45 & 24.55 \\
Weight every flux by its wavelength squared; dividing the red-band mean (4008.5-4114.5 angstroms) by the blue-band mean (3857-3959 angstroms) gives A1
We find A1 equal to 1.4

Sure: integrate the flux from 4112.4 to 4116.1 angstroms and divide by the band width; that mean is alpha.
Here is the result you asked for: 22.2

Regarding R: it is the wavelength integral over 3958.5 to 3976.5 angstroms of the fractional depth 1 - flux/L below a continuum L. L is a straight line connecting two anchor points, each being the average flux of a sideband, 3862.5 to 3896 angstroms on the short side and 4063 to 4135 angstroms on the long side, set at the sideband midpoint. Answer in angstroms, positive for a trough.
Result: 5.1 angstroms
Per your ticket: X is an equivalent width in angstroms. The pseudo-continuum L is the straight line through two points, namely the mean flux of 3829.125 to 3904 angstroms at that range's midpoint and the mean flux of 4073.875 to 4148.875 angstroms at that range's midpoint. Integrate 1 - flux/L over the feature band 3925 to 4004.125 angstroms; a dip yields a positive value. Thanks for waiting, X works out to 7.9 angstroms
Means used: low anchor 16.4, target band 17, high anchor 22.5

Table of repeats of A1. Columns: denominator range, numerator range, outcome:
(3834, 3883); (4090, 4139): 1.43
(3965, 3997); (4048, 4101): 1.36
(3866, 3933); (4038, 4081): 1.46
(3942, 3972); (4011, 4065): 1.44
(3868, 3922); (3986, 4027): 1.31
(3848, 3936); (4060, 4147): 1.47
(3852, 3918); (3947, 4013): 1.11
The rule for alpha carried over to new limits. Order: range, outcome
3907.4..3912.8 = 18.5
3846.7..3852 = 18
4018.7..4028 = 22.8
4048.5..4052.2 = 23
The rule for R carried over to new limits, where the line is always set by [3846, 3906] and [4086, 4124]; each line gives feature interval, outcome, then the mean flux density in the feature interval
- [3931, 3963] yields 3.1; 16.6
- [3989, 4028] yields -4.4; 21.7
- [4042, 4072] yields -3.6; 22.8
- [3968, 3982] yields 2.8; 15.1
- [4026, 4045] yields -2.6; 22.7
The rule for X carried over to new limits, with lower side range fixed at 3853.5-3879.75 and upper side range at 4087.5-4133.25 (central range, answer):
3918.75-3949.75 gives 4.6 angstroms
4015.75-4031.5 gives -2.1 angstroms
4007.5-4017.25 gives -1.4 angstroms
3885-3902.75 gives 3.2 angstroms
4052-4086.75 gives -3.9 angstroms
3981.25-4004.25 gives -0.7 angstroms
